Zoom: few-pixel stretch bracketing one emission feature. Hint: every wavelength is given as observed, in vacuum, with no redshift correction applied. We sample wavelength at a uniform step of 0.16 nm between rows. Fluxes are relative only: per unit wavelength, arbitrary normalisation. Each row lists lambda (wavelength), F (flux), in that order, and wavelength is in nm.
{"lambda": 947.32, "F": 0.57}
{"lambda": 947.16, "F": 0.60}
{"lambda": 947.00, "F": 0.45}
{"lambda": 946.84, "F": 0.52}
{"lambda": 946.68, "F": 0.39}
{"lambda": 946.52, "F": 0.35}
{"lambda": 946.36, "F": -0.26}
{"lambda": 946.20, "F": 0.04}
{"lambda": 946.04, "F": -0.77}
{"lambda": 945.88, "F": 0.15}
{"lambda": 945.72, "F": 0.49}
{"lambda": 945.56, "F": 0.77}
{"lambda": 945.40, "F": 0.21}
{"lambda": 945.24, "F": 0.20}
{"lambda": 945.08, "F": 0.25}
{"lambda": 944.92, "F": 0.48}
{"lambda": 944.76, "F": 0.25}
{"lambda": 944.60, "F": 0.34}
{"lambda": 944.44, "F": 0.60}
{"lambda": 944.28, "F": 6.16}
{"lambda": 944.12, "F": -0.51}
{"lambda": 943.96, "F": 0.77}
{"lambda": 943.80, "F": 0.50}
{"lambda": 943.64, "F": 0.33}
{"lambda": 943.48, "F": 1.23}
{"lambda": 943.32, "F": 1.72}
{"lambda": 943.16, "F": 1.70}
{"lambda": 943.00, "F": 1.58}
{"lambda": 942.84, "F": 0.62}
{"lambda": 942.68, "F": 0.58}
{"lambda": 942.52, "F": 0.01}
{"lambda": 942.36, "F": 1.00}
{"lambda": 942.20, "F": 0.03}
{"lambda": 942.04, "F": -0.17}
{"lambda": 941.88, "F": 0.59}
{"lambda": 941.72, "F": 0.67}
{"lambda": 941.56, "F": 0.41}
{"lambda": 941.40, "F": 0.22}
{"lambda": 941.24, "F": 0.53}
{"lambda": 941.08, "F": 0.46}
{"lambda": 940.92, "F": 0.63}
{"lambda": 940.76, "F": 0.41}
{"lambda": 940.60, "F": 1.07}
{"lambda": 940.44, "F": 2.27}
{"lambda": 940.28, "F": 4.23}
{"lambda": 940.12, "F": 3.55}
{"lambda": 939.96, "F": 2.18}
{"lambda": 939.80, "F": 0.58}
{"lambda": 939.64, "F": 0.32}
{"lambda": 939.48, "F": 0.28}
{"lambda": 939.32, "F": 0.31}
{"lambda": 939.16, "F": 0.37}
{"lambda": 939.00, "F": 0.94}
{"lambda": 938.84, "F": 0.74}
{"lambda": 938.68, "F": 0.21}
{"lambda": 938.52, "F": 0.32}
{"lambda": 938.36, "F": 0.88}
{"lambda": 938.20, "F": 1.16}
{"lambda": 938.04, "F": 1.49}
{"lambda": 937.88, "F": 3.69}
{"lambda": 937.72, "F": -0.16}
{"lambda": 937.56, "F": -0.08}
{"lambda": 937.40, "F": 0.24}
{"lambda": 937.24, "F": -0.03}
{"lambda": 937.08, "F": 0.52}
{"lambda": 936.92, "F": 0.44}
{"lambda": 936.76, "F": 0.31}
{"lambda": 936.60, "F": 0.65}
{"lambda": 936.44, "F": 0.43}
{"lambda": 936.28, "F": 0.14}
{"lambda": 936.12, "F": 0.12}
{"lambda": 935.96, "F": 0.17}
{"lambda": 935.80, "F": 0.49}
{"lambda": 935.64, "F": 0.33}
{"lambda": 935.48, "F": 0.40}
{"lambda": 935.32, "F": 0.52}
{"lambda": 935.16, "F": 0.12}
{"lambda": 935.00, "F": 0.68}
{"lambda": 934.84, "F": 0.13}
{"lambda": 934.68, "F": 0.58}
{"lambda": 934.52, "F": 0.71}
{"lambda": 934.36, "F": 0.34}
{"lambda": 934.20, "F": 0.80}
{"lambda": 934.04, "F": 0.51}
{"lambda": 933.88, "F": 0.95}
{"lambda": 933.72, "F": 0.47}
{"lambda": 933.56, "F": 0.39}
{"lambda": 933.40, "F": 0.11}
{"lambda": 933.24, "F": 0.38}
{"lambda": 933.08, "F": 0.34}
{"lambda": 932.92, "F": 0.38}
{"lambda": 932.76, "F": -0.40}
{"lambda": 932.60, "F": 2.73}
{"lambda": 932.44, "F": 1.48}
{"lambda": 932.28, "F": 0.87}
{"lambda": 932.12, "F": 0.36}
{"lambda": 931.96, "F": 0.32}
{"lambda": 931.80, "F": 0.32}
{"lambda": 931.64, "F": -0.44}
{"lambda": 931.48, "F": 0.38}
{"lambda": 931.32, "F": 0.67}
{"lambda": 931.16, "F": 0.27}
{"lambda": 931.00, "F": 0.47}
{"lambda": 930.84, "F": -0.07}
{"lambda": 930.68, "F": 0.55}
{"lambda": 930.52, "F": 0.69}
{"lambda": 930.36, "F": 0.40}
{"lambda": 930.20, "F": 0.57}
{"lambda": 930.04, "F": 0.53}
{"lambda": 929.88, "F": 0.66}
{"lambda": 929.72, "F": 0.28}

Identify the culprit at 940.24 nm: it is H-alpha 6563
